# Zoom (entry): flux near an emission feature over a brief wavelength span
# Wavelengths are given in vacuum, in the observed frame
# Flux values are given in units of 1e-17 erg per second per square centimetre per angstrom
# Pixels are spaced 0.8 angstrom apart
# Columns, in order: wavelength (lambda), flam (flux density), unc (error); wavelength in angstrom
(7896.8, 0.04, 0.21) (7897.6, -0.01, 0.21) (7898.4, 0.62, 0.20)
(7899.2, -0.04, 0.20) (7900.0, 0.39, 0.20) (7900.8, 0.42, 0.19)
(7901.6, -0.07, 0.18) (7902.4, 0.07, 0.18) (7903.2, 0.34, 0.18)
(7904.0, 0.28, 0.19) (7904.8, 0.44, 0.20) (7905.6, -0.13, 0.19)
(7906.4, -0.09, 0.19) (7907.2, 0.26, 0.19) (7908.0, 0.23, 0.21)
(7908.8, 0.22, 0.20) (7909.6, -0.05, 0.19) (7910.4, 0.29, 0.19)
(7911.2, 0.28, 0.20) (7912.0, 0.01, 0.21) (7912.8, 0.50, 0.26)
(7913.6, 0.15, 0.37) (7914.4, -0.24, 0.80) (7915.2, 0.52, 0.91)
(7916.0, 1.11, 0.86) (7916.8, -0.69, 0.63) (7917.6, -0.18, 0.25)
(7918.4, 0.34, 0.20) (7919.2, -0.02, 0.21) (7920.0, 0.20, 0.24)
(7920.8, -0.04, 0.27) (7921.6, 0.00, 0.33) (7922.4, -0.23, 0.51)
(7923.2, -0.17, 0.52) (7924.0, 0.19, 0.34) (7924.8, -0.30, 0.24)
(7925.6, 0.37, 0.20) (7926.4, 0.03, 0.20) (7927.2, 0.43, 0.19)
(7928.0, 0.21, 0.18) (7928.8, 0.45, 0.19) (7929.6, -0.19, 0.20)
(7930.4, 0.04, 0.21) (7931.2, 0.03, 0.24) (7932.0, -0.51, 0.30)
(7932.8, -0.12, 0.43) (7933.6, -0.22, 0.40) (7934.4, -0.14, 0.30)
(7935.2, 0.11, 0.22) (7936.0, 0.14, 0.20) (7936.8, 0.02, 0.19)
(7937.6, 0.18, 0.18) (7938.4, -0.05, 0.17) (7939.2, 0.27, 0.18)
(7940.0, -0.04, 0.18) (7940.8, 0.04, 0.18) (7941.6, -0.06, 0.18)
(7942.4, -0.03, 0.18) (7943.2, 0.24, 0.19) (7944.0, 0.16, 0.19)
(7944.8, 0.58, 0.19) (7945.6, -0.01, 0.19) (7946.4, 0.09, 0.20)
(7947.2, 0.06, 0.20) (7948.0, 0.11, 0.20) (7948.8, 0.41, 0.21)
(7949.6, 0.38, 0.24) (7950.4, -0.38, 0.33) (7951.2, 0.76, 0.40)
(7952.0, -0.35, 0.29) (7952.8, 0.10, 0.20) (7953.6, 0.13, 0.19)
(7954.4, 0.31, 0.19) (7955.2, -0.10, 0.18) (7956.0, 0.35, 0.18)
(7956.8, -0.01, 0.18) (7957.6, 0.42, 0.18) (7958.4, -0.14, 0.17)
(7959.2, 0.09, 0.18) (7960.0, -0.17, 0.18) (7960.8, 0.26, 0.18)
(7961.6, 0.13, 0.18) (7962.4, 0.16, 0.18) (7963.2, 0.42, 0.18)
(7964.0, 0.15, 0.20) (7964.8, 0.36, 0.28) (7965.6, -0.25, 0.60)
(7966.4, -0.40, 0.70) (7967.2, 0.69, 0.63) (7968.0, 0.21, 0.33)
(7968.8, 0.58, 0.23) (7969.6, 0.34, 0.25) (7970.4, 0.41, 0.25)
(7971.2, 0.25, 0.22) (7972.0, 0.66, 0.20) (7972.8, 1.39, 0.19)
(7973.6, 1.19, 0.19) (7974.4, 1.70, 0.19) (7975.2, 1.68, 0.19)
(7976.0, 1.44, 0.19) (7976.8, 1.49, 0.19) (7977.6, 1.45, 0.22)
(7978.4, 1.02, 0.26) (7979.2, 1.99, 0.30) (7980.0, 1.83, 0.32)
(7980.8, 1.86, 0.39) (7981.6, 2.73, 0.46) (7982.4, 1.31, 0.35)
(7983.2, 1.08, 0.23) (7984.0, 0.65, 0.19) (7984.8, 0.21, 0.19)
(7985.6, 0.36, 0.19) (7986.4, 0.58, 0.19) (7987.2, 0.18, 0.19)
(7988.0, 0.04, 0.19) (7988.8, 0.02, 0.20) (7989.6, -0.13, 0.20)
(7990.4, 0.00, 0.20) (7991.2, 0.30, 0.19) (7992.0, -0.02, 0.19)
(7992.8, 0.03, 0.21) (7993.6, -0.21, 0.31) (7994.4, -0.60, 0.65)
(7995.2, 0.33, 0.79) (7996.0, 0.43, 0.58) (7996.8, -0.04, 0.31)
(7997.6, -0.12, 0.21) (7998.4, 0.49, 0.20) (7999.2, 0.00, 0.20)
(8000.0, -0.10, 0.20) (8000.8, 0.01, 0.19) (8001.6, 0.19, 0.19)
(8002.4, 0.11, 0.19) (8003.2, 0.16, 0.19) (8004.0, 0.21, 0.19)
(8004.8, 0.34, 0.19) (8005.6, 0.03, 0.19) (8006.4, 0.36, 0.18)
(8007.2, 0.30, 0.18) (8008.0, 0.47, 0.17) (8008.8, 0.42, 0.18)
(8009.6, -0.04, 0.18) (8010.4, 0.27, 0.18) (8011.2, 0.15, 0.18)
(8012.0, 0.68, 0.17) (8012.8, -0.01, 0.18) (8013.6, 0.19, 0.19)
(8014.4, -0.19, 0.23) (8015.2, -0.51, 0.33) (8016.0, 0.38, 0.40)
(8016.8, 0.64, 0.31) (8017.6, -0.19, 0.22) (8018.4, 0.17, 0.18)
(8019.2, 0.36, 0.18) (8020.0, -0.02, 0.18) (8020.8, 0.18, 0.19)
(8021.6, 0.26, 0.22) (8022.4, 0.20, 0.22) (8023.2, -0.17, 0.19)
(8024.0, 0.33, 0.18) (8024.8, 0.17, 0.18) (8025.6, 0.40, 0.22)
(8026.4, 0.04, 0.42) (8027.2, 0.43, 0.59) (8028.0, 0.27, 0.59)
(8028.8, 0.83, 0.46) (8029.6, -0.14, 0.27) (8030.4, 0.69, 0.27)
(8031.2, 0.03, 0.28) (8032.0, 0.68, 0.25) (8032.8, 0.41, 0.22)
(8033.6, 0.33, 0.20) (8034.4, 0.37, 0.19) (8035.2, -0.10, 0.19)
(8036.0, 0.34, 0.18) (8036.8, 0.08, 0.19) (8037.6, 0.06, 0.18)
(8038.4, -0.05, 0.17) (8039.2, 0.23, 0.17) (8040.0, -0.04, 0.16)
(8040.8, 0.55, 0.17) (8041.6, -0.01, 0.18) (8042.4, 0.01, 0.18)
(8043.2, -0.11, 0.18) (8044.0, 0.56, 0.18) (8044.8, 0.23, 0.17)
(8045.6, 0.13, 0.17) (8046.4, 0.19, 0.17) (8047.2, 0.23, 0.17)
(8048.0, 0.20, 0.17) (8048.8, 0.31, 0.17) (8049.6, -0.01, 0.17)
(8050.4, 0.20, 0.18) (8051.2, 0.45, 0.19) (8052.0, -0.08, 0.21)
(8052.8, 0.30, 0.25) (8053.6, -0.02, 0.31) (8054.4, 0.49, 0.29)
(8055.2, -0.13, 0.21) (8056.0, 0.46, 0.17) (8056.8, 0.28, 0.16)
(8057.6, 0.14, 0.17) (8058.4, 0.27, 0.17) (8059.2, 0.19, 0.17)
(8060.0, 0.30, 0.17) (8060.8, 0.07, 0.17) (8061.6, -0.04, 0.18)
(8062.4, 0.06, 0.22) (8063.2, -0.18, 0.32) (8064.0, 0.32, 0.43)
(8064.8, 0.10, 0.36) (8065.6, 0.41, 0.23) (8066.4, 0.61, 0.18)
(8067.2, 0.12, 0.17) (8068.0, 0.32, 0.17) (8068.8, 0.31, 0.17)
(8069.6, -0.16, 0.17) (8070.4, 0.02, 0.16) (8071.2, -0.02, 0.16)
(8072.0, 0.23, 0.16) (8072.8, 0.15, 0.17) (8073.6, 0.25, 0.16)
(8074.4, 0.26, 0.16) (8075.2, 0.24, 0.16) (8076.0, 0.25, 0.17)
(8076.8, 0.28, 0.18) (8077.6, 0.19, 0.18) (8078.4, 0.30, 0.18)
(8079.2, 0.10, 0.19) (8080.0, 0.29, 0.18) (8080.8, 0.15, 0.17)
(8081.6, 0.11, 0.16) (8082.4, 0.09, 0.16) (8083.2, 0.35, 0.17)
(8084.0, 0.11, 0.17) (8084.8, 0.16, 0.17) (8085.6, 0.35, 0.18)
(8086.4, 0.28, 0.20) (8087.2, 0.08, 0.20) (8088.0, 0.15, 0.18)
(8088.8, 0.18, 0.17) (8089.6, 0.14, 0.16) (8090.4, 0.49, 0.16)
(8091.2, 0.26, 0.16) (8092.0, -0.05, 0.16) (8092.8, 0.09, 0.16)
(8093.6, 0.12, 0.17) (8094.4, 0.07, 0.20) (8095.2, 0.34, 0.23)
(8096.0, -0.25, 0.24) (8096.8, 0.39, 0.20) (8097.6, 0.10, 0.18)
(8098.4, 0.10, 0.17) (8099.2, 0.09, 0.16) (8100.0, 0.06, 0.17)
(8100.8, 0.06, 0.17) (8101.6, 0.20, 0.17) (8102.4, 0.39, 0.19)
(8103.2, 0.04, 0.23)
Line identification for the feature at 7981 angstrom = [O II] 3727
